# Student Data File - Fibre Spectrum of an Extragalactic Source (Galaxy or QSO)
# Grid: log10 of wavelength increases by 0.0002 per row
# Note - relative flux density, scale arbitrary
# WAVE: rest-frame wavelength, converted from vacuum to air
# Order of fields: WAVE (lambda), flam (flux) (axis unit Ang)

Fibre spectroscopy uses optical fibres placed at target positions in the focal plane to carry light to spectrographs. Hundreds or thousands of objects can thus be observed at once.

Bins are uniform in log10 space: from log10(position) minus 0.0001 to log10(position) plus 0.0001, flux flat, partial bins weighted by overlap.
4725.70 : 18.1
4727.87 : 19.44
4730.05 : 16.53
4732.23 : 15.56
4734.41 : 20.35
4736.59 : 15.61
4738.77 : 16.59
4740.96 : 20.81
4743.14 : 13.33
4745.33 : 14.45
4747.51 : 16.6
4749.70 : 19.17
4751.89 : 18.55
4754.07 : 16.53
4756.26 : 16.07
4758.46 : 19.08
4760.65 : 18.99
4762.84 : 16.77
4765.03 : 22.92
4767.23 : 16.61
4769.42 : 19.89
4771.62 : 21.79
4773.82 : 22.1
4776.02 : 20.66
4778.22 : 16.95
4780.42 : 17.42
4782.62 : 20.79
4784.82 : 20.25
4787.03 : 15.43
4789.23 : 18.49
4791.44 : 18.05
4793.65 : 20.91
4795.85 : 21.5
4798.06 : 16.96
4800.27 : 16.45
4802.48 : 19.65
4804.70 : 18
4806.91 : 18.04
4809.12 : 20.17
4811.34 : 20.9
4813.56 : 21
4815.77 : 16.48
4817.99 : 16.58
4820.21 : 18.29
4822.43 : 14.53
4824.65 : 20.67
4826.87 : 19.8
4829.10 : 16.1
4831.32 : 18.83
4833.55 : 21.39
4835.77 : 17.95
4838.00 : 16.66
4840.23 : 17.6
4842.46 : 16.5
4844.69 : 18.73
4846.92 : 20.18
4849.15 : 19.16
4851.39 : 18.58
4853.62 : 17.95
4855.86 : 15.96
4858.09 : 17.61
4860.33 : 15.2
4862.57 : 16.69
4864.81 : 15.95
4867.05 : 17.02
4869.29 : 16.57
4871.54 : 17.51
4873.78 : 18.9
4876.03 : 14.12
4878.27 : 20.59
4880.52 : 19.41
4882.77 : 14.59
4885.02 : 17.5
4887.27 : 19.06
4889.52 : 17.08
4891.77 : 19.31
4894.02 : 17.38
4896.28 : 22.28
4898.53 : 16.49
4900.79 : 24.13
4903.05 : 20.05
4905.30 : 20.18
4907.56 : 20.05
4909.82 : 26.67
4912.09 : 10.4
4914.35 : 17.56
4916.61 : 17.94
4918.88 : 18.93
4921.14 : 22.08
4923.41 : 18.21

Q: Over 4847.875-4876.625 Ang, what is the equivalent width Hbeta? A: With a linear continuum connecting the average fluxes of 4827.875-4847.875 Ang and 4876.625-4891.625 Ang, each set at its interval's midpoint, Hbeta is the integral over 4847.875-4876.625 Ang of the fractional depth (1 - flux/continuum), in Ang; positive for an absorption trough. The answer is 1.60 Ang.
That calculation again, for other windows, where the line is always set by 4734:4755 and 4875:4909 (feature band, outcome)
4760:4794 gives -3.3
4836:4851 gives 0.1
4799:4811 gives -0.5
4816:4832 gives 0.3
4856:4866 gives 1.2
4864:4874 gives 0.8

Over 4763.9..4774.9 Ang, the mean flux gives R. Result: 20.6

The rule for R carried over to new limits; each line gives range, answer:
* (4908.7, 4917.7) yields 18.1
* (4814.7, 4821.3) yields 17.1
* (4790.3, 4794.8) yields 19.5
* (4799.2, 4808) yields 18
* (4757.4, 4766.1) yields 19.5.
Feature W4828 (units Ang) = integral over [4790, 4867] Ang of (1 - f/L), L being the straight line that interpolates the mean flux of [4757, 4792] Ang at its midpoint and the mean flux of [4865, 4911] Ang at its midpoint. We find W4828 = 3.31 Ang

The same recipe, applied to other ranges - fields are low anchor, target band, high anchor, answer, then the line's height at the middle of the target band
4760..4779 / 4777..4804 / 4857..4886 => 0.8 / 19.1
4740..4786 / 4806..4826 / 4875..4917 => 0.1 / 18.6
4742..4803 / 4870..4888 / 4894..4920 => 1.5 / 19.2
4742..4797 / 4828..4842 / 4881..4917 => 0.5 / 18.7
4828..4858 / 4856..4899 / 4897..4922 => 3.0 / 18.8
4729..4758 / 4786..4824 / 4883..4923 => -1.2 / 17.8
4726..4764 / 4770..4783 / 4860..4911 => -1.7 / 17.6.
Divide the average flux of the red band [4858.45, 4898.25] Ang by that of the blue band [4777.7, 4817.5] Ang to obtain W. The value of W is 0.9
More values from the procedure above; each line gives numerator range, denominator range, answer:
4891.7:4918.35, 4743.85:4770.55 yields 1.08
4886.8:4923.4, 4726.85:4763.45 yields 1.12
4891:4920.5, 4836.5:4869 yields 1.11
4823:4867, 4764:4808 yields 0.94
